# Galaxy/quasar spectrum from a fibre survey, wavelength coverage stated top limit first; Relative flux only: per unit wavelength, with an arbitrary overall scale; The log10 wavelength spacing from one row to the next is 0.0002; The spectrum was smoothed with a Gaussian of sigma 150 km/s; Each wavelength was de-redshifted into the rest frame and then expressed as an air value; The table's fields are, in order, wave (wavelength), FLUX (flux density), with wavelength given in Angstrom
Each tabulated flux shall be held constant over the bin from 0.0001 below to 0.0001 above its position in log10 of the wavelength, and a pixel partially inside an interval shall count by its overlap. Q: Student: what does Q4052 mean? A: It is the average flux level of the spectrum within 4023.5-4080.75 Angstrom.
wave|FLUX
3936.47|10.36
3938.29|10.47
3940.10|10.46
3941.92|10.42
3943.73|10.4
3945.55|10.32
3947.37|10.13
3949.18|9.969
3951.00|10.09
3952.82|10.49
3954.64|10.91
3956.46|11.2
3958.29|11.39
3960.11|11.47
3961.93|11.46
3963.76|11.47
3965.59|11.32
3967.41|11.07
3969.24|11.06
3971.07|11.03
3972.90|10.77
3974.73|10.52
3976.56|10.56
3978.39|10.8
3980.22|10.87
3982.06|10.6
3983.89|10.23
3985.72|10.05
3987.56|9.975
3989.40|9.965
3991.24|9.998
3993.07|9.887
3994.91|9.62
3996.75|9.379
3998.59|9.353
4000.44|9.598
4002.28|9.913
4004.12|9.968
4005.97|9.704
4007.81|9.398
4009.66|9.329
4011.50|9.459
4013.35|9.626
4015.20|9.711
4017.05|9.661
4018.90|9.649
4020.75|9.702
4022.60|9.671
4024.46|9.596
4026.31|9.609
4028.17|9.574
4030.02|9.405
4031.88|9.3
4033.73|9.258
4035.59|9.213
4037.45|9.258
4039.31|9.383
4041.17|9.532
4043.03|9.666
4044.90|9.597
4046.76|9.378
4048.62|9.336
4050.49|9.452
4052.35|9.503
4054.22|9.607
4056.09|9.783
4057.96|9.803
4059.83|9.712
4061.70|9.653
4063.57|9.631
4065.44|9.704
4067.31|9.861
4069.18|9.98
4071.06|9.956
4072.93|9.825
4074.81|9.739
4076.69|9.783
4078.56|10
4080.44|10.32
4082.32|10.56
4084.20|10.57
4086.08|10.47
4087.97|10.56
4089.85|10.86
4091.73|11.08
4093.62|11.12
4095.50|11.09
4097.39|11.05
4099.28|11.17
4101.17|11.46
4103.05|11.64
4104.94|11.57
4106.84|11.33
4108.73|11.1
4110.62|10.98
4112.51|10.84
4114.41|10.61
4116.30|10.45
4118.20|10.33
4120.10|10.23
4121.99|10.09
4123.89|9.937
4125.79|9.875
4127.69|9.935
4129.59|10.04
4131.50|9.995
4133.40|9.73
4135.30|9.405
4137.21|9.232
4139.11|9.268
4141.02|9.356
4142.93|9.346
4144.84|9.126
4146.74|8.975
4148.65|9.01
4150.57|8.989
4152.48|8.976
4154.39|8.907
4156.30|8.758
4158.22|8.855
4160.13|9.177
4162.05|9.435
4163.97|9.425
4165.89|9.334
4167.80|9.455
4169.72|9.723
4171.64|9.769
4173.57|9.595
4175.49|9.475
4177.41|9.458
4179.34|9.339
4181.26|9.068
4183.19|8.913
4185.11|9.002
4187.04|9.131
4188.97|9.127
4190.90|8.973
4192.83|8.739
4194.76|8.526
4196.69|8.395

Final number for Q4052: 9.62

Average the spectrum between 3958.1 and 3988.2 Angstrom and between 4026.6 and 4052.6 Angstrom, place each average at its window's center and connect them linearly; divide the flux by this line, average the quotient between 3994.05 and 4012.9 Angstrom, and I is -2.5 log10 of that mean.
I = 0.07 mag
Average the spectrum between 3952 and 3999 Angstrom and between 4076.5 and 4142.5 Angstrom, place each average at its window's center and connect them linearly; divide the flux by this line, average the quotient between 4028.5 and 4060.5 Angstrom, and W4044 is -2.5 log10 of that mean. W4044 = 0.114 mag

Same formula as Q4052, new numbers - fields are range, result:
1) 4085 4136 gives 10.6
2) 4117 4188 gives 9.43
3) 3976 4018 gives 9.89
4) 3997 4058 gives 9.54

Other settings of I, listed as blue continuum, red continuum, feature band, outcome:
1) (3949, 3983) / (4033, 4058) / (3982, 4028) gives 0.05 mag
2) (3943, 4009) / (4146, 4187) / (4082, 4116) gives -0.14 mag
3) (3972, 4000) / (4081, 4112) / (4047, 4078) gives 0.11 mag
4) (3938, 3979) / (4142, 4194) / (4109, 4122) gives -0.11 mag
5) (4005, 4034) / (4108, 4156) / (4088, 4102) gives -0.14 mag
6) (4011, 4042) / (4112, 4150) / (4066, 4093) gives -0.07 mag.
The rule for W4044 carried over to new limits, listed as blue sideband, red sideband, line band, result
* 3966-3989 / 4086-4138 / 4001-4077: 0.11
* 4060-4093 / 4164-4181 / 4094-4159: -0.03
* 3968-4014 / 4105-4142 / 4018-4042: 0.07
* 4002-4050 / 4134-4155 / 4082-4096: -0.16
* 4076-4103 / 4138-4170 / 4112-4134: -0.02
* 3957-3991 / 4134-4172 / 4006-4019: 0.10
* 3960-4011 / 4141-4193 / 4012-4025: 0.05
